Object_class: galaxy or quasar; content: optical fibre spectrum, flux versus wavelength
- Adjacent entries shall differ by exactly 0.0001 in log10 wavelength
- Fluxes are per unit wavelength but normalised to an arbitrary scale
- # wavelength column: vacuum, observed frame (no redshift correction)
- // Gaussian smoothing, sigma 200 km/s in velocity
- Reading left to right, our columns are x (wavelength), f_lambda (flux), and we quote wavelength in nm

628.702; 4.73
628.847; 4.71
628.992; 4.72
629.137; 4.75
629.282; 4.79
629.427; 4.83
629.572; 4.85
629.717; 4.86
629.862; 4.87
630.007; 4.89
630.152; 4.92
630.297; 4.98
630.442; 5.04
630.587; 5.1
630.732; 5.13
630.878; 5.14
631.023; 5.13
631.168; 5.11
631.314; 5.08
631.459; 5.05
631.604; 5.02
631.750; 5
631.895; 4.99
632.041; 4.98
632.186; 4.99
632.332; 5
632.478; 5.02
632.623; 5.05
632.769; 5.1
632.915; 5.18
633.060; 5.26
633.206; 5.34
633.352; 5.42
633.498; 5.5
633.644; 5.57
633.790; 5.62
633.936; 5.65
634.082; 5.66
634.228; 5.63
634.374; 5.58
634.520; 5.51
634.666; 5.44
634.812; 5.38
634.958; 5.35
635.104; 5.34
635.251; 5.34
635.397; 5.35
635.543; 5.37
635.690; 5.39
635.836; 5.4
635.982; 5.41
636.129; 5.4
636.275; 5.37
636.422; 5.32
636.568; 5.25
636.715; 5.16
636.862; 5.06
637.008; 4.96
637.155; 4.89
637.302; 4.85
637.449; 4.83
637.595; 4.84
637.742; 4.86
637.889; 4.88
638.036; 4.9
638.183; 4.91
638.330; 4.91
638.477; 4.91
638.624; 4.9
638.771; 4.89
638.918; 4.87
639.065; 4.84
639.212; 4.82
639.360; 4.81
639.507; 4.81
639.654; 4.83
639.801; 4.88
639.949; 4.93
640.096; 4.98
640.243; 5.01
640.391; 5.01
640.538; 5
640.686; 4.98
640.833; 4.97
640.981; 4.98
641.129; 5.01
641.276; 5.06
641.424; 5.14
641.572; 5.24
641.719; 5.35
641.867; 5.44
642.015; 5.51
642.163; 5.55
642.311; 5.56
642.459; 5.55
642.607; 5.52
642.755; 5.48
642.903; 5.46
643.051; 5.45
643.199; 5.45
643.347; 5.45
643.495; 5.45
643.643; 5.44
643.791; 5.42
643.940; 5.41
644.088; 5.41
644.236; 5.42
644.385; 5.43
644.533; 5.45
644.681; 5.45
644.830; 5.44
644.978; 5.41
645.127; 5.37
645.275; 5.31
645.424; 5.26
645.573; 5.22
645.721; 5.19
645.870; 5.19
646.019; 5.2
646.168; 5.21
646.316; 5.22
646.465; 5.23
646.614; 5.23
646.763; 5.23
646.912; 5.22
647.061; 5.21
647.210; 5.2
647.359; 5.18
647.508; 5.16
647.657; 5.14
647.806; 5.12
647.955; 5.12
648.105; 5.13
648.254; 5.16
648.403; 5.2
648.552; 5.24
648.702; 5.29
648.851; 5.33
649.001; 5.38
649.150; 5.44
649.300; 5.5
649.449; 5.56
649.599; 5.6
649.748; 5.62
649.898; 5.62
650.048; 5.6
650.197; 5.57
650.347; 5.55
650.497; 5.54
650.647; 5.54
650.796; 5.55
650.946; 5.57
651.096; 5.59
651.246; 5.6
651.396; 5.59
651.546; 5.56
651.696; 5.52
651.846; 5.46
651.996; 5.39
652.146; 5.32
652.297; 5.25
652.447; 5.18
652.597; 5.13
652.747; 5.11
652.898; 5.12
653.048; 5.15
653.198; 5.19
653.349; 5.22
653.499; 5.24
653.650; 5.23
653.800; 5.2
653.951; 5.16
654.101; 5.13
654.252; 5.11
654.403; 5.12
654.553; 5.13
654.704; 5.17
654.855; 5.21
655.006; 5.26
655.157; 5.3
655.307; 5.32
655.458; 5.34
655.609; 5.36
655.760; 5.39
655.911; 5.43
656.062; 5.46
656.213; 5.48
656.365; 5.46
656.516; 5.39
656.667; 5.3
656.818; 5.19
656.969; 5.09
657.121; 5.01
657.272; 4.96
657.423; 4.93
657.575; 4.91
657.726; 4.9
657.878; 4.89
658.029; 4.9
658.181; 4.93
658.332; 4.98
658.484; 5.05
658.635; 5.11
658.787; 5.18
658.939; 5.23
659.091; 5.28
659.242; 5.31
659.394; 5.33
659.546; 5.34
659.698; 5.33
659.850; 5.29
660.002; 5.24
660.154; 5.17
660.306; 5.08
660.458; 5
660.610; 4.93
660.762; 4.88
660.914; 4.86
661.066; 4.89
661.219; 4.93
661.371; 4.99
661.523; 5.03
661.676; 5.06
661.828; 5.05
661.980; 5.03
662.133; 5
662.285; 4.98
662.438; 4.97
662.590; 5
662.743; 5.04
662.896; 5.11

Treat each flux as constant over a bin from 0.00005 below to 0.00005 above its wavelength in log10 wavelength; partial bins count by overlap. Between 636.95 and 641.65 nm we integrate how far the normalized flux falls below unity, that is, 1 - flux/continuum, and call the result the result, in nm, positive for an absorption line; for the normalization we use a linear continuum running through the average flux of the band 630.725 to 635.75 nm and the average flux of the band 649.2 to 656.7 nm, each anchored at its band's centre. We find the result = 0.33 nm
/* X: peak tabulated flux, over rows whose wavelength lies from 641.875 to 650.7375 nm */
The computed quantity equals 5.62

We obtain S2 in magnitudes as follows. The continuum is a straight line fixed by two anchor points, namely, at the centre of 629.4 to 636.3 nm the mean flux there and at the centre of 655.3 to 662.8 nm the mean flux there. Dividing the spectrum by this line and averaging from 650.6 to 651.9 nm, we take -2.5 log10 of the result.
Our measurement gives -0.08 mag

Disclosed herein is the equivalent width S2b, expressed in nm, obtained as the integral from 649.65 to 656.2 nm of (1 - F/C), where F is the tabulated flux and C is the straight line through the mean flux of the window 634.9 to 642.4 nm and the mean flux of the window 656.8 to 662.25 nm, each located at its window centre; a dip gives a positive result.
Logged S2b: -0.36 nm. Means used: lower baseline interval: 5.09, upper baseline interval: 5.06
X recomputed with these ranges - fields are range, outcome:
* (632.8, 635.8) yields 5.66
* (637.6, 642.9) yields 5.56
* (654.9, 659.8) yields 5.48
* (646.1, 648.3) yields 5.23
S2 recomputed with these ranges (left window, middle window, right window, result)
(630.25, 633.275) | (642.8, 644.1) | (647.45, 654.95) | -0.043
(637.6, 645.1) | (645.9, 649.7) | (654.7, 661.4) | -0.020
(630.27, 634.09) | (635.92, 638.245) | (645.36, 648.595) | 0.028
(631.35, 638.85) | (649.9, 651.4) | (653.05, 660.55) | -0.077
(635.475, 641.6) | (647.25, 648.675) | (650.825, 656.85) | 0.007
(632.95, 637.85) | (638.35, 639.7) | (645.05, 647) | 0.091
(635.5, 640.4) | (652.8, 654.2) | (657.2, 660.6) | -0.021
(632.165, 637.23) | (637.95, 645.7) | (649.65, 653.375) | 0.035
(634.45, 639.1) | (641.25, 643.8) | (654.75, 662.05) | -0.060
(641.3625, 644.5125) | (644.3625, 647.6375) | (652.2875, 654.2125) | 0.018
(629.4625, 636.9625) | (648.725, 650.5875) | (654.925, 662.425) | -0.071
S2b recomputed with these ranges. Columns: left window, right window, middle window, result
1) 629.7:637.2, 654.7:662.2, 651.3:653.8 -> -0.062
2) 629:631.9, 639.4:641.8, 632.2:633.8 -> -0.088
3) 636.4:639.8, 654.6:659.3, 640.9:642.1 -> -0.061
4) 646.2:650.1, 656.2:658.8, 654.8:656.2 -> -0.061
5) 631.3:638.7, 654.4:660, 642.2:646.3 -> -0.152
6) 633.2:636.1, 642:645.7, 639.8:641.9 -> 0.145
